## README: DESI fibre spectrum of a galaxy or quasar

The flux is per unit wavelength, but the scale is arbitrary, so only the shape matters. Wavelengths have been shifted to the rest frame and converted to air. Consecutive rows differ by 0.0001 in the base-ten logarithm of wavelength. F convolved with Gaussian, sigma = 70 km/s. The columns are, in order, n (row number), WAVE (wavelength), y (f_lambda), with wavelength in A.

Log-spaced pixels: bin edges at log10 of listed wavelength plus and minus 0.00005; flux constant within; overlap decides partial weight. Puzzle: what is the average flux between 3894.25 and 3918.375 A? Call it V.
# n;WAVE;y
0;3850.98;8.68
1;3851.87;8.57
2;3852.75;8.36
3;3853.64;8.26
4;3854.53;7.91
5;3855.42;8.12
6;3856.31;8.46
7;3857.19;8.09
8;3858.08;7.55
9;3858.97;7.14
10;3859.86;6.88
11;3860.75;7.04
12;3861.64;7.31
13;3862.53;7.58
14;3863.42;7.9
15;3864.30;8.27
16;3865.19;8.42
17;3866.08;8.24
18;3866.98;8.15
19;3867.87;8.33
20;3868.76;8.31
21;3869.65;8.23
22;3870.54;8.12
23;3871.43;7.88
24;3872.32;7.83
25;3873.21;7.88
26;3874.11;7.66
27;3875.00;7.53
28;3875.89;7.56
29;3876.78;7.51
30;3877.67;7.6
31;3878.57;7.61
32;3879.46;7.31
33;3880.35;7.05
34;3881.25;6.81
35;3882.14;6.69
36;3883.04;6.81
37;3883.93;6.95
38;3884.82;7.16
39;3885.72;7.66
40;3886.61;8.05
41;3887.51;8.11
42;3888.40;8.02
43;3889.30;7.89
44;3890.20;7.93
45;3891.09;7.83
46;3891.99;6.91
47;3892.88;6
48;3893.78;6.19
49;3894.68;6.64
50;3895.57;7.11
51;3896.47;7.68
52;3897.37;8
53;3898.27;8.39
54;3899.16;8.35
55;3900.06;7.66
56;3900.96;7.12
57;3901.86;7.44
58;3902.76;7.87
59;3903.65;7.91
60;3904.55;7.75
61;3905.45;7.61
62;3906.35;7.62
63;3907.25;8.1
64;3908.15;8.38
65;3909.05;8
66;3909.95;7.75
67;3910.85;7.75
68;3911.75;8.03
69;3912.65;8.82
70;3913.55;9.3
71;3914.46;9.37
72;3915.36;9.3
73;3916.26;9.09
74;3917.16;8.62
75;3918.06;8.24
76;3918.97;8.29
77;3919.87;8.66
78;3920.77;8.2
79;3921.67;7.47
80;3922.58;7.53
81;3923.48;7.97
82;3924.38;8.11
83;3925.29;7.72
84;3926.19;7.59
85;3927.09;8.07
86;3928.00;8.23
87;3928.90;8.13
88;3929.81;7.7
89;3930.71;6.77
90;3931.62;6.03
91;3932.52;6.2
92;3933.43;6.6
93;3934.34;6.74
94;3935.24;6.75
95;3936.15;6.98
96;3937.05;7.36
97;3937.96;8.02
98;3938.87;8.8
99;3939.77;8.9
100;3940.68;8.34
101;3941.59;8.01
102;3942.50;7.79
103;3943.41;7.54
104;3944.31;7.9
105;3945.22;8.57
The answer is 8.07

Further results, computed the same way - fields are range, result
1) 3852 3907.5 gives 7.65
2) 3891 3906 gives 7.43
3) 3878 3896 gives 7.24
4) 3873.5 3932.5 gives 7.73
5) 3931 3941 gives 7.32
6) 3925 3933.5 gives 7.33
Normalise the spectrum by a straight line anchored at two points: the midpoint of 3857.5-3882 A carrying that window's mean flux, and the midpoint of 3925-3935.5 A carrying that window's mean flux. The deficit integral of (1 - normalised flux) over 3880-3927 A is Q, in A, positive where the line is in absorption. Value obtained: -2.5 A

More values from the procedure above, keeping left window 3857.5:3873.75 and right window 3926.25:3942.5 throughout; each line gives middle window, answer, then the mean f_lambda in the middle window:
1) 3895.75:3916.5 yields -1.29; 8.12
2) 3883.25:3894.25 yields 0.50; 7.38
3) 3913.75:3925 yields -1.23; 8.41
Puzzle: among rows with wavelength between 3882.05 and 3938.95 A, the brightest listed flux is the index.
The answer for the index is 9.37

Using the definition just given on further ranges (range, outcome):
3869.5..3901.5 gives 8.39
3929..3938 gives 8.02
